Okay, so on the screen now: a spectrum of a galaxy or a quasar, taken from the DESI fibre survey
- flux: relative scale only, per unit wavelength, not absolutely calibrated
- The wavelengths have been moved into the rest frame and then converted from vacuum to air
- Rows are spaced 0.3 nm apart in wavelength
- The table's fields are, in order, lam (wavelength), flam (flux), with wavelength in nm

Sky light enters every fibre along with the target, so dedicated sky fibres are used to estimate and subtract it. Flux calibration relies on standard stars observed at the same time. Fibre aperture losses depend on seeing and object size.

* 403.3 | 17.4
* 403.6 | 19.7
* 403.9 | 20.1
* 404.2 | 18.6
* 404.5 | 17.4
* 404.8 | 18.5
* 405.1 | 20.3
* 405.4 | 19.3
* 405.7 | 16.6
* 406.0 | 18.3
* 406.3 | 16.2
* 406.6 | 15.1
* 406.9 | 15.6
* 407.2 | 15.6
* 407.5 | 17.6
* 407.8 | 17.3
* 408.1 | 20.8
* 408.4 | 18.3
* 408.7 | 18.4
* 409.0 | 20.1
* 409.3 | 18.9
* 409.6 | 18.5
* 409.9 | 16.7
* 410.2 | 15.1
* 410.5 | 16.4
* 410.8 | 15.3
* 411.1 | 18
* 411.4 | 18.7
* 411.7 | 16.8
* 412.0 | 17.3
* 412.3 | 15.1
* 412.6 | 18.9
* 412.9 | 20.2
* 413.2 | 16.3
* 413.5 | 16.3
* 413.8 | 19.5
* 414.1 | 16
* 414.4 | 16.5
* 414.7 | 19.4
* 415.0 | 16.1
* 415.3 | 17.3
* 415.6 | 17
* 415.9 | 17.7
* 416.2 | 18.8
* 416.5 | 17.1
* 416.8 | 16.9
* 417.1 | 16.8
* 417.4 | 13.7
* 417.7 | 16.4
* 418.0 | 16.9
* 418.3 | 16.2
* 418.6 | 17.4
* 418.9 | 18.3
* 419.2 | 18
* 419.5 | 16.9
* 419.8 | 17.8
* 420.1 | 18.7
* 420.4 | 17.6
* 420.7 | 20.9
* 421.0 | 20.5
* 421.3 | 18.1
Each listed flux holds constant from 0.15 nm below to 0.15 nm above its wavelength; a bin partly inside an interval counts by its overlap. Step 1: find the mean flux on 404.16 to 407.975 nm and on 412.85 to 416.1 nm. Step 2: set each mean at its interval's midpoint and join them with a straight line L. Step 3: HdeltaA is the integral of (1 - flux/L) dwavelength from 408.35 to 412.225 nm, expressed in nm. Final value -0.02 nm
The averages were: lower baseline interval 17.4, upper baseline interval 17.4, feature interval 17.5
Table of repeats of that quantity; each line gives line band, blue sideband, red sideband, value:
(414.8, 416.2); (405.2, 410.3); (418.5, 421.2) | 0.066 nm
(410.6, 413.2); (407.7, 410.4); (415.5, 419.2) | 0.050 nm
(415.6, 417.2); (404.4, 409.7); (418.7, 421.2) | 0.082 nm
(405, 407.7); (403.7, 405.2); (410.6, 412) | 0.198 nm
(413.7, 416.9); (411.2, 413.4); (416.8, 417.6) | -0.210 nm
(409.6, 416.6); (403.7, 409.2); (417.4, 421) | 0.228 nm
